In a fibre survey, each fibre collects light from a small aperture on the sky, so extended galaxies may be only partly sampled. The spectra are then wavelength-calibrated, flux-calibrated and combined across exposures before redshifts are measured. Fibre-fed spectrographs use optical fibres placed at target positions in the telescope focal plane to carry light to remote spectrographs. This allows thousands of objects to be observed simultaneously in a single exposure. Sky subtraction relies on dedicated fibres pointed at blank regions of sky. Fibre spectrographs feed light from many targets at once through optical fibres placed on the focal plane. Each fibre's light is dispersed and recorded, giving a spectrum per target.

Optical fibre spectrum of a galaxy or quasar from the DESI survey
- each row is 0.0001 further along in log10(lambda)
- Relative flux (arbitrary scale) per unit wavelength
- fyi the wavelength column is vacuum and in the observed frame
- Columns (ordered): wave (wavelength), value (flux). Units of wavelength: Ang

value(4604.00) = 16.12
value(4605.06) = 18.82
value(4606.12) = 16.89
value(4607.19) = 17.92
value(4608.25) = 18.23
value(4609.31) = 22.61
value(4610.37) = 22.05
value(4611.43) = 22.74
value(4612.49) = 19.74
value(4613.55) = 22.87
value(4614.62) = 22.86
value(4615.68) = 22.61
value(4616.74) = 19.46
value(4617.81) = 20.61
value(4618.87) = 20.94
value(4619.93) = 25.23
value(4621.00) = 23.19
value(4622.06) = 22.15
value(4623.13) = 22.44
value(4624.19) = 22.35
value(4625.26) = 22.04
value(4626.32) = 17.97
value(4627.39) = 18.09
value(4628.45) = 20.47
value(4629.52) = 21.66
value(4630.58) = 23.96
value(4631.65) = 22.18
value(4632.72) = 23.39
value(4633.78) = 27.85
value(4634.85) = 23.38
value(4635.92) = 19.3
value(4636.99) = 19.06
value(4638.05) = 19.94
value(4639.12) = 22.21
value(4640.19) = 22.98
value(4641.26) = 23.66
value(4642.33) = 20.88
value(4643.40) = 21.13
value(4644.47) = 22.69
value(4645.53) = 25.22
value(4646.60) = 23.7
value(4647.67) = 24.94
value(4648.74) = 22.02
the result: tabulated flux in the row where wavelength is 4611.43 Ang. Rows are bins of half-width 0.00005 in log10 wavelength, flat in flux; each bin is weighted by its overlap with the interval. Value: 22.74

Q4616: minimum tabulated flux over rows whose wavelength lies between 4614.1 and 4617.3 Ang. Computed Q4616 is 19.46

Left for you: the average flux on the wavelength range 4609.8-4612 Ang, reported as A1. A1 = 22.4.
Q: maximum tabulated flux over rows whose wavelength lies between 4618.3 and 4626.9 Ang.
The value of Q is 25.23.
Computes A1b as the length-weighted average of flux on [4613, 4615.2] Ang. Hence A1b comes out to 22.8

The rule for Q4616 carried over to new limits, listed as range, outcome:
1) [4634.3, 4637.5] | 19.06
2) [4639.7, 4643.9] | 20.88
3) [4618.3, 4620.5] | 20.94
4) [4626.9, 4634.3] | 18.09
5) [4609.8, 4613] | 19.74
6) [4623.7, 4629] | 17.97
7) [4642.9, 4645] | 21.13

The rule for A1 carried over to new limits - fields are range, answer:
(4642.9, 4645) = 22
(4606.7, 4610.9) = 20.2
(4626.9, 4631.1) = 21.1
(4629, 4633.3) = 22.9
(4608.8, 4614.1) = 22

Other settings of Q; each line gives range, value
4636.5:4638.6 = 19.94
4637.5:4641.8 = 23.66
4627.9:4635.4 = 27.85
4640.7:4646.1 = 25.22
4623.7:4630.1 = 22.35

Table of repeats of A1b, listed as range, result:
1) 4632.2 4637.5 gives 22.6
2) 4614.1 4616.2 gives 22.8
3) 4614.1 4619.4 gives 21.3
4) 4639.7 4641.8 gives 23.3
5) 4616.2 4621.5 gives 21.9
